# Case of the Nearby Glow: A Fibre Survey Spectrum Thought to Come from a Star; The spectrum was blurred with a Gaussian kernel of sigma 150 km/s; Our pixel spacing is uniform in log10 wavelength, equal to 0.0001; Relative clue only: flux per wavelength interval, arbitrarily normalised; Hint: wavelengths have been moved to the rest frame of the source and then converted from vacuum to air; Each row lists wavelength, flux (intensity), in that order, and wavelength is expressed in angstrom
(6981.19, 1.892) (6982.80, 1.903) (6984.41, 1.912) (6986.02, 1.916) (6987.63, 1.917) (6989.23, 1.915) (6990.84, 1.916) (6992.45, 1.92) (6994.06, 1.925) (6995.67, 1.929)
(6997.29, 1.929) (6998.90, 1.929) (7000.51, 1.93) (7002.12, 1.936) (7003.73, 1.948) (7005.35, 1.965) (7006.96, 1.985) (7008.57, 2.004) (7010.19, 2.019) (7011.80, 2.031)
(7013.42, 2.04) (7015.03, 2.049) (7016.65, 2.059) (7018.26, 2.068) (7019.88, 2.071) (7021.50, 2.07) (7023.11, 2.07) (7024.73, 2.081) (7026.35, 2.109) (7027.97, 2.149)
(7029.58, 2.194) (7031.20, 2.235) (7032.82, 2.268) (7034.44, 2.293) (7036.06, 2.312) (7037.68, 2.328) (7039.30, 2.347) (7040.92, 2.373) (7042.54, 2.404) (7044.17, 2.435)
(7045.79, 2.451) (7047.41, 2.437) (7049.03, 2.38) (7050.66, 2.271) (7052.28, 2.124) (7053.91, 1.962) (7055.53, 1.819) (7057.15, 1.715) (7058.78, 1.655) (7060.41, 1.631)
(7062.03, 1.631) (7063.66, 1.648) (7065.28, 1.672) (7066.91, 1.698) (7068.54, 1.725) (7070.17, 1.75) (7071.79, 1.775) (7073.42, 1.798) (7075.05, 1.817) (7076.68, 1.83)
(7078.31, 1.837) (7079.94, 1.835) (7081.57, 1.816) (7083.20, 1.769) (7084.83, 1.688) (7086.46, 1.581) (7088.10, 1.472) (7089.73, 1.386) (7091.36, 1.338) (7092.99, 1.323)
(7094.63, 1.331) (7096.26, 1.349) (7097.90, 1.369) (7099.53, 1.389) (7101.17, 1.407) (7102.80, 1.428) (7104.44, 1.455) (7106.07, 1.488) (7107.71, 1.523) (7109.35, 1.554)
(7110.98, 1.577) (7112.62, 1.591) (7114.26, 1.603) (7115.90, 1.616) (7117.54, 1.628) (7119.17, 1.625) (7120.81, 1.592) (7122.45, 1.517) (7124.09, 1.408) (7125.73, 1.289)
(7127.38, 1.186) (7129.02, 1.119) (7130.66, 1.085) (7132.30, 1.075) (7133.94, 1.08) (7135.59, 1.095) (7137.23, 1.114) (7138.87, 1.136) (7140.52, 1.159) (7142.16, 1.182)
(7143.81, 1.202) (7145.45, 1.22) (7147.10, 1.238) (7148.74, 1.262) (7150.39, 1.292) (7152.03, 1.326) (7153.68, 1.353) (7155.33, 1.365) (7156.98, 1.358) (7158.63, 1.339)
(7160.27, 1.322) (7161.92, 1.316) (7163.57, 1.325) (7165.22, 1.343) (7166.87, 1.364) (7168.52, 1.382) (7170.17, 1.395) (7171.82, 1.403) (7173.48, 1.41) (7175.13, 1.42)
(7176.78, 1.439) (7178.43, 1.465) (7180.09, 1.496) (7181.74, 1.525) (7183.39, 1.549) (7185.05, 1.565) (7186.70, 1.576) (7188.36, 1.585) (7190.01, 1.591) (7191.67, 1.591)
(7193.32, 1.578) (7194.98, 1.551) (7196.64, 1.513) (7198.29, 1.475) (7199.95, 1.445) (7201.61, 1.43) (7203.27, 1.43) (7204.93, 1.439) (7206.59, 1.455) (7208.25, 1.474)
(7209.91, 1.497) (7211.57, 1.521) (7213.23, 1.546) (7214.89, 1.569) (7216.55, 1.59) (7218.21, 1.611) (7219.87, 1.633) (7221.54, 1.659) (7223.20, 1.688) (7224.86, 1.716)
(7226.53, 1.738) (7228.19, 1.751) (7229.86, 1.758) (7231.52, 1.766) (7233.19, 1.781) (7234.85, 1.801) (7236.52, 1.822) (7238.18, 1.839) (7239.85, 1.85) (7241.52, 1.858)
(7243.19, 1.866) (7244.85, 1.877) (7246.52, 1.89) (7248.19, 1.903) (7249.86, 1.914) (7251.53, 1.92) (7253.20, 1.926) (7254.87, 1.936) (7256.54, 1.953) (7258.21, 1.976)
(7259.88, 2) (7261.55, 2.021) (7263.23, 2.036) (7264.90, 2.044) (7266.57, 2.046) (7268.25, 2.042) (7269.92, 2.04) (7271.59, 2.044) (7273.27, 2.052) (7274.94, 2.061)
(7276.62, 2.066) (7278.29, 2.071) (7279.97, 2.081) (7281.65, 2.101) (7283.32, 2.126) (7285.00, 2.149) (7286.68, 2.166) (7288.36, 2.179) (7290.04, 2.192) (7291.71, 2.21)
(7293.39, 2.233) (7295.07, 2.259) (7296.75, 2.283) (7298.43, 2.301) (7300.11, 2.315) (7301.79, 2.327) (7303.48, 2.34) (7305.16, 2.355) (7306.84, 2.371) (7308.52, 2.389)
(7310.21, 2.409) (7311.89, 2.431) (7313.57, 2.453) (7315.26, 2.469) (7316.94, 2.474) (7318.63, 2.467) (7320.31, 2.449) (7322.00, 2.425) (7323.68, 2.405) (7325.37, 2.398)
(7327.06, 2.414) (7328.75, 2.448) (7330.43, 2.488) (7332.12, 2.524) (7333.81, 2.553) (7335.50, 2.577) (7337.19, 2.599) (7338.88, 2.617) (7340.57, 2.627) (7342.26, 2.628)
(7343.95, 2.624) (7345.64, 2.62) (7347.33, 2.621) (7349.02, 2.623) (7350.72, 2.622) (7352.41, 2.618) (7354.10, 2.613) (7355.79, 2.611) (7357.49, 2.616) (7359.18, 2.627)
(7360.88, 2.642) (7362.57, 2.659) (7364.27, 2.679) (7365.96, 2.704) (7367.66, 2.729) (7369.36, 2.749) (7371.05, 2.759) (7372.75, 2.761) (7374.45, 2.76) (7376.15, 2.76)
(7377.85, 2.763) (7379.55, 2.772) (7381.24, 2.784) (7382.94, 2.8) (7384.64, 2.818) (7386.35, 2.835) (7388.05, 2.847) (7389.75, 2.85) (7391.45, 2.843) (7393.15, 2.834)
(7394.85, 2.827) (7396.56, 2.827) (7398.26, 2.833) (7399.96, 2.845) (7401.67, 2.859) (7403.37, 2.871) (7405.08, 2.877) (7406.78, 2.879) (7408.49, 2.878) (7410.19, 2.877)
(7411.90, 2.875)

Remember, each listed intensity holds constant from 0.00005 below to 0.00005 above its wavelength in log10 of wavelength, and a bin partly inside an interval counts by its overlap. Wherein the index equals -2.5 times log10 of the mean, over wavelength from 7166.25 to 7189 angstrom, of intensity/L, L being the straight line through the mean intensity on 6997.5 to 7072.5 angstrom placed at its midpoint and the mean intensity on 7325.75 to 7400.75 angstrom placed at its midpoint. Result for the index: 0.50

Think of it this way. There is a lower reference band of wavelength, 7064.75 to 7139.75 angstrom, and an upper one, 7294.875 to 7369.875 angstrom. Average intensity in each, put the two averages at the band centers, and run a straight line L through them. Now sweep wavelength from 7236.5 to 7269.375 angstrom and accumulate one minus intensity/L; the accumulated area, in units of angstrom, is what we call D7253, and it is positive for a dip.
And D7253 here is 3.4 angstrom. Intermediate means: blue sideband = 1.49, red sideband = 2.52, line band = 1.94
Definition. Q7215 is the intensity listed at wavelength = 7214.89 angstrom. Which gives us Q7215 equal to 1.569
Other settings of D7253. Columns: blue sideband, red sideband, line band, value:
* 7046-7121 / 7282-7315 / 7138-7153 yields 5.1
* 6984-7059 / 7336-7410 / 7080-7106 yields 8.6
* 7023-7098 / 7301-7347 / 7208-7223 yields 4.5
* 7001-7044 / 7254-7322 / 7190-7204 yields 4.3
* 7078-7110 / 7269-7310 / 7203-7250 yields 6.7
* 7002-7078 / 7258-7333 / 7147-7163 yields 6.1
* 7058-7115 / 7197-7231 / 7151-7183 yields 3.9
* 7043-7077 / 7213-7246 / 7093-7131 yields 8.6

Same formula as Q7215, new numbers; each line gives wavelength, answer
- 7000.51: 1.93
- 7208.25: 1.474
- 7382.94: 2.8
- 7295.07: 2.259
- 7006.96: 1.985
